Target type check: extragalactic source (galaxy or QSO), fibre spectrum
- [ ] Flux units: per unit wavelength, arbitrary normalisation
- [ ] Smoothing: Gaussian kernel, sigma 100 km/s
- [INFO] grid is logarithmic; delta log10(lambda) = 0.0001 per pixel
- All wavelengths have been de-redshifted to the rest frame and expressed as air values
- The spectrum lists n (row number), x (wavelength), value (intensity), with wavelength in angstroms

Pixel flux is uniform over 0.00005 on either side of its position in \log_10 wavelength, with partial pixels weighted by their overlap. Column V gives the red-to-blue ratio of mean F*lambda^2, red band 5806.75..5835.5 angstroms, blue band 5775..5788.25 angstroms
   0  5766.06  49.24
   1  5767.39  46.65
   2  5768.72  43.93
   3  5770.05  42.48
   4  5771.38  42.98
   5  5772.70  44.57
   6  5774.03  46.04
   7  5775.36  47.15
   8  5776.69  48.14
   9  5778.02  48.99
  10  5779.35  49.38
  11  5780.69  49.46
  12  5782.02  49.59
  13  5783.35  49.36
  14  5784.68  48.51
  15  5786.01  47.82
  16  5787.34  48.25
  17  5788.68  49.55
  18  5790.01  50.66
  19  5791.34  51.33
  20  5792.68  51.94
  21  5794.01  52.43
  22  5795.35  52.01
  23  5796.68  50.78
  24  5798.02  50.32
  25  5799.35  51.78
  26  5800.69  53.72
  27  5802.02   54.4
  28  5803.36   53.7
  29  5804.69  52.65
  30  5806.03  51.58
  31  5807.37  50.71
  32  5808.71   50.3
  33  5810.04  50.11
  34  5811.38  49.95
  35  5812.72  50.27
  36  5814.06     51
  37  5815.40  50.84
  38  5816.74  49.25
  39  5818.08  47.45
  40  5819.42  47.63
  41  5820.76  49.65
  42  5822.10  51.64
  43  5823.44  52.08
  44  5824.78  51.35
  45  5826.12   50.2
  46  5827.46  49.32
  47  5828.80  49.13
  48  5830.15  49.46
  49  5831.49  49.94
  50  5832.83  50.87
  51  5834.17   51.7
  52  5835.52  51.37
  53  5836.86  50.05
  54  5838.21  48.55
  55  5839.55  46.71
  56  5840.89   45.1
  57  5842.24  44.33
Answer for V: 1.0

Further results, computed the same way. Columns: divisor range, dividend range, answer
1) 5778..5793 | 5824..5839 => 1.03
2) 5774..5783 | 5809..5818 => 1.04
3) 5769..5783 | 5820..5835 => 1.10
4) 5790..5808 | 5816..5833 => 0.97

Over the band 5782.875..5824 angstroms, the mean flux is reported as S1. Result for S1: 50.7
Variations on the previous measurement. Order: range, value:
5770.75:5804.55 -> 49.8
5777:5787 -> 49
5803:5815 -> 51.1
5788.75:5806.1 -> 52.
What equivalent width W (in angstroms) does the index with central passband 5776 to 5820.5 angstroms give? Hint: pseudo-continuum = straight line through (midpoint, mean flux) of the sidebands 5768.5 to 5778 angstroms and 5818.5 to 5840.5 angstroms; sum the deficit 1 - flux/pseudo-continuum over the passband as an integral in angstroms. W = -2.85 angstroms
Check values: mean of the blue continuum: 45.4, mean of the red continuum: 49.9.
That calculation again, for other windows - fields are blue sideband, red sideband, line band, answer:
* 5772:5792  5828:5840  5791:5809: -1.1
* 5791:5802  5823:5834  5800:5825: 0.1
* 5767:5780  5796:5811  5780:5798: -0.4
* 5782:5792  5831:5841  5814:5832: -0.1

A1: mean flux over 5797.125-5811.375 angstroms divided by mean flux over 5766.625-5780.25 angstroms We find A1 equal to 1.12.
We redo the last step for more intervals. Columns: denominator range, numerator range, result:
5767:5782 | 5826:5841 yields 1.07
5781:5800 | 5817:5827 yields 0.99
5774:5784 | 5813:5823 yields 1.02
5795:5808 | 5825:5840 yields 0.96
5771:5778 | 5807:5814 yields 1.09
